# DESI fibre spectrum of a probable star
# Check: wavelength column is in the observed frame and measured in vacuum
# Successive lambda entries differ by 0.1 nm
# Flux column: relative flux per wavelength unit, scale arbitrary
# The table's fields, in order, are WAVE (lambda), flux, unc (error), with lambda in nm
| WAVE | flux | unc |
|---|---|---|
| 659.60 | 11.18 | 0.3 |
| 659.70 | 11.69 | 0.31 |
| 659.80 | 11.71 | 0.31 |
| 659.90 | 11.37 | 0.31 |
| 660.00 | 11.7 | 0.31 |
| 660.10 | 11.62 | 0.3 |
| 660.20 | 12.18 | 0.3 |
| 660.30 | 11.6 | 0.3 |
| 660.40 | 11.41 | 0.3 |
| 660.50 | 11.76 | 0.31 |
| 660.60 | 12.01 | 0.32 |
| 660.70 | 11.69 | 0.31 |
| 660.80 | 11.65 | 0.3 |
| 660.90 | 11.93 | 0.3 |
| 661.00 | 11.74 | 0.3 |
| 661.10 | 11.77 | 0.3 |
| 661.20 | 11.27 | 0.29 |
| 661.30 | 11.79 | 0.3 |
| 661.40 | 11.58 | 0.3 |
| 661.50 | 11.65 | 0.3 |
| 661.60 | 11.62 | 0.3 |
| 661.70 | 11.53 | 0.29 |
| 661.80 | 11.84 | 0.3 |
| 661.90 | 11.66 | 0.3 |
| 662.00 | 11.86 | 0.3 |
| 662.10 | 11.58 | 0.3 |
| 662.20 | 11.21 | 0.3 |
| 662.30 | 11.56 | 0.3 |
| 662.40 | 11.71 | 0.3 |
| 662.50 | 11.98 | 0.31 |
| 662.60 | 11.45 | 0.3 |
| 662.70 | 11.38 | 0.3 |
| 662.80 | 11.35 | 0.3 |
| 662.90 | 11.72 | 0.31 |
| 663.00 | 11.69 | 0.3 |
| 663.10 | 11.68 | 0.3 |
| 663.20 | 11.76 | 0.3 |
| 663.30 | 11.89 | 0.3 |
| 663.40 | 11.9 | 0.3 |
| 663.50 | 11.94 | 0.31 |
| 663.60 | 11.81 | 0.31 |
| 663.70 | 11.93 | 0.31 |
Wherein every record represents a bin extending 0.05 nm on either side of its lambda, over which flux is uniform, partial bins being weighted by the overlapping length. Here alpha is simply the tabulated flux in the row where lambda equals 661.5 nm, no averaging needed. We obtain 11.65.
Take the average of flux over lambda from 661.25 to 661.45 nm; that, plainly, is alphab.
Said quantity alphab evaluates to 11.7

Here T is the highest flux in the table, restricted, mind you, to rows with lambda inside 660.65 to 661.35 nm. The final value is 11.93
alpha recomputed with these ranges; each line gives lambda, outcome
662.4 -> 11.71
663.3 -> 11.89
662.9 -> 11.72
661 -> 11.74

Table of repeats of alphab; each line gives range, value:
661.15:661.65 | 11.6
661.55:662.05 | 11.7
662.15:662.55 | 11.6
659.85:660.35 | 11.7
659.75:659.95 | 11.5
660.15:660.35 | 11.9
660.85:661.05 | 11.8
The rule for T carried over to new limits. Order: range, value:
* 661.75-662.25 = 11.86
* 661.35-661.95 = 11.84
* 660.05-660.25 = 12.18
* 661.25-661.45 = 11.79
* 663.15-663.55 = 11.94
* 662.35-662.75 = 11.98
